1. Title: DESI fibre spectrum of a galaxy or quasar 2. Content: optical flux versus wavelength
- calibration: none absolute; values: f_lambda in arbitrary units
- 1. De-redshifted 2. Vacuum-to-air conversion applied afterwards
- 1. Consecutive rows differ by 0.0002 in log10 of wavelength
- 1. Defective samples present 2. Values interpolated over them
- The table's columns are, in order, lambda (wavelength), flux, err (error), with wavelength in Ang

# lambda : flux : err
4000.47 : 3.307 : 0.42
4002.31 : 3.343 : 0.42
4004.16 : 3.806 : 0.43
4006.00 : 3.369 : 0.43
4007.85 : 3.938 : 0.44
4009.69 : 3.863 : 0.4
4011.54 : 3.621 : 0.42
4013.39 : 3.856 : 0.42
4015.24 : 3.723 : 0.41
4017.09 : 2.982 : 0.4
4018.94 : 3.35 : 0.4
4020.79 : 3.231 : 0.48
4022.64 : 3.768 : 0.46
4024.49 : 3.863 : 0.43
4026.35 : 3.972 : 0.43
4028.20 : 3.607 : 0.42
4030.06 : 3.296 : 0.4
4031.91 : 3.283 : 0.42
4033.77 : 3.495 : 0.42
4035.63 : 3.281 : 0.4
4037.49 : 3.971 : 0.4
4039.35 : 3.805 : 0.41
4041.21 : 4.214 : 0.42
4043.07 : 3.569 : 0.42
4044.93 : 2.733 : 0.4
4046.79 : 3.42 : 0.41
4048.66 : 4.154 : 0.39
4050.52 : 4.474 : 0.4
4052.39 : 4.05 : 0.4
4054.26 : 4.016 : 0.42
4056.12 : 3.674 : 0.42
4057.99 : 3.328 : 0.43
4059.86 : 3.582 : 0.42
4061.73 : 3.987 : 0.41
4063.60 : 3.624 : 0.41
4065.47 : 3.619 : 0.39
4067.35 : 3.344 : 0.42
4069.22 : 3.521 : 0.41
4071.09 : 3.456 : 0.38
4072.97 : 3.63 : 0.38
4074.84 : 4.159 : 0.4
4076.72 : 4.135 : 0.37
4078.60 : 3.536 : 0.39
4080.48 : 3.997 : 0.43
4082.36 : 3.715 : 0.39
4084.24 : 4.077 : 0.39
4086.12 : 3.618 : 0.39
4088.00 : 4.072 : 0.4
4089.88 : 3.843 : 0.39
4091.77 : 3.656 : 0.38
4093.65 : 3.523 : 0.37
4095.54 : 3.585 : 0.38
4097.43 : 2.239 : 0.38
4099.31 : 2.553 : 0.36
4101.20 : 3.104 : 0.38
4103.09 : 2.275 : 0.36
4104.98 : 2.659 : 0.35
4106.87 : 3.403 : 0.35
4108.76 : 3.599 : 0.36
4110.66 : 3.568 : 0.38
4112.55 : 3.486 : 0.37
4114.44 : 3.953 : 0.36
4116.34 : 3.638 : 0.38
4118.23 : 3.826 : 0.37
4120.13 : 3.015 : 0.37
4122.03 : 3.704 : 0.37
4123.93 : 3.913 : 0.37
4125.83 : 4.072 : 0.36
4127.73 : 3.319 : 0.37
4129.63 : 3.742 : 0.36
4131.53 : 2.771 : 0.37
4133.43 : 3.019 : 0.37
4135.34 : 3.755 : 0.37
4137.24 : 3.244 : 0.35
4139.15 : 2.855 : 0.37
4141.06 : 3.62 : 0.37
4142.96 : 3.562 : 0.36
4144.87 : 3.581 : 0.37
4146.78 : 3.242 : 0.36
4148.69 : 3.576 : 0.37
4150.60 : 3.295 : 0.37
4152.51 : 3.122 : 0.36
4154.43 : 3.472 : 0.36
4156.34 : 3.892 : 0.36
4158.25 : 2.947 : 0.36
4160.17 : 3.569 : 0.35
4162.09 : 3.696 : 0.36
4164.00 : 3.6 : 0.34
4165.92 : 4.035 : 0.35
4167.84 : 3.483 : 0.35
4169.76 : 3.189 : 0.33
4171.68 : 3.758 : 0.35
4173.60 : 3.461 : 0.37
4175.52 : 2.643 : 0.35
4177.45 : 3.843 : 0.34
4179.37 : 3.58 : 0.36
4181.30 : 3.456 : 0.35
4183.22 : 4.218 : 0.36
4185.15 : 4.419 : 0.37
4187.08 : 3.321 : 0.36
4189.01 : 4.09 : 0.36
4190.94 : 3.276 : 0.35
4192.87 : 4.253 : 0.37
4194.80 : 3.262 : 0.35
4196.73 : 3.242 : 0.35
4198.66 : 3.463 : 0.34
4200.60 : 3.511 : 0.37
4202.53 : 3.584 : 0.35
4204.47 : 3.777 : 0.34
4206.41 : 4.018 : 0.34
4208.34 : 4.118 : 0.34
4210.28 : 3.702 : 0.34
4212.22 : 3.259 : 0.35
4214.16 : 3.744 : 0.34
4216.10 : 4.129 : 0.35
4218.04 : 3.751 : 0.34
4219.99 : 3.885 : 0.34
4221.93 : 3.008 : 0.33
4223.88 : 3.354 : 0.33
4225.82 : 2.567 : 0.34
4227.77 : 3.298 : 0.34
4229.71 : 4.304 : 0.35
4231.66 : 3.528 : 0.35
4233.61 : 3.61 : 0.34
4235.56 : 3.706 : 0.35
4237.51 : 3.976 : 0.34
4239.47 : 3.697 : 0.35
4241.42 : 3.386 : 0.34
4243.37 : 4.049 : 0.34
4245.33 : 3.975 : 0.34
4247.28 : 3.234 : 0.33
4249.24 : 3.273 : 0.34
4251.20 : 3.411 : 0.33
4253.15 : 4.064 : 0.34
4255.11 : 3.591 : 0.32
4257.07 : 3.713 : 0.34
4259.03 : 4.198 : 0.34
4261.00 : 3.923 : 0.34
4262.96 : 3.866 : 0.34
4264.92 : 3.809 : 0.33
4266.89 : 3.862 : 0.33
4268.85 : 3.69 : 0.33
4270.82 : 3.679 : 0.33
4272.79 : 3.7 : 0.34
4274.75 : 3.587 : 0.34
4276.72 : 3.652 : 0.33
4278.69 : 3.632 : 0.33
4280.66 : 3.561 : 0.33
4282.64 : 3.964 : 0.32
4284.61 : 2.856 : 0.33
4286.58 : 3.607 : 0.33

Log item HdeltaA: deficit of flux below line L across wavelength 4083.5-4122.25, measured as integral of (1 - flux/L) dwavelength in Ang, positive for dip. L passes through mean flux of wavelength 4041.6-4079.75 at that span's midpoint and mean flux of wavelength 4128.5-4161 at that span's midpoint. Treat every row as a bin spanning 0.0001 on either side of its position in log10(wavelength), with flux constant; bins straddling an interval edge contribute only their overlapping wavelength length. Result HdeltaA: 1.62 Ang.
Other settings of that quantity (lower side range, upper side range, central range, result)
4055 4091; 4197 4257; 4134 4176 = 2.7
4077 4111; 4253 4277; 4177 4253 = 0.5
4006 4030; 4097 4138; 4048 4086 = -3.5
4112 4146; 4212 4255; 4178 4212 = -1.4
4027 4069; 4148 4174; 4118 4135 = 0.3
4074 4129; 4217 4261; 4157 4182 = 0.6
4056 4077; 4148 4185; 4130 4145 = 1.1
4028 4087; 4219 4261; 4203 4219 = -0.8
